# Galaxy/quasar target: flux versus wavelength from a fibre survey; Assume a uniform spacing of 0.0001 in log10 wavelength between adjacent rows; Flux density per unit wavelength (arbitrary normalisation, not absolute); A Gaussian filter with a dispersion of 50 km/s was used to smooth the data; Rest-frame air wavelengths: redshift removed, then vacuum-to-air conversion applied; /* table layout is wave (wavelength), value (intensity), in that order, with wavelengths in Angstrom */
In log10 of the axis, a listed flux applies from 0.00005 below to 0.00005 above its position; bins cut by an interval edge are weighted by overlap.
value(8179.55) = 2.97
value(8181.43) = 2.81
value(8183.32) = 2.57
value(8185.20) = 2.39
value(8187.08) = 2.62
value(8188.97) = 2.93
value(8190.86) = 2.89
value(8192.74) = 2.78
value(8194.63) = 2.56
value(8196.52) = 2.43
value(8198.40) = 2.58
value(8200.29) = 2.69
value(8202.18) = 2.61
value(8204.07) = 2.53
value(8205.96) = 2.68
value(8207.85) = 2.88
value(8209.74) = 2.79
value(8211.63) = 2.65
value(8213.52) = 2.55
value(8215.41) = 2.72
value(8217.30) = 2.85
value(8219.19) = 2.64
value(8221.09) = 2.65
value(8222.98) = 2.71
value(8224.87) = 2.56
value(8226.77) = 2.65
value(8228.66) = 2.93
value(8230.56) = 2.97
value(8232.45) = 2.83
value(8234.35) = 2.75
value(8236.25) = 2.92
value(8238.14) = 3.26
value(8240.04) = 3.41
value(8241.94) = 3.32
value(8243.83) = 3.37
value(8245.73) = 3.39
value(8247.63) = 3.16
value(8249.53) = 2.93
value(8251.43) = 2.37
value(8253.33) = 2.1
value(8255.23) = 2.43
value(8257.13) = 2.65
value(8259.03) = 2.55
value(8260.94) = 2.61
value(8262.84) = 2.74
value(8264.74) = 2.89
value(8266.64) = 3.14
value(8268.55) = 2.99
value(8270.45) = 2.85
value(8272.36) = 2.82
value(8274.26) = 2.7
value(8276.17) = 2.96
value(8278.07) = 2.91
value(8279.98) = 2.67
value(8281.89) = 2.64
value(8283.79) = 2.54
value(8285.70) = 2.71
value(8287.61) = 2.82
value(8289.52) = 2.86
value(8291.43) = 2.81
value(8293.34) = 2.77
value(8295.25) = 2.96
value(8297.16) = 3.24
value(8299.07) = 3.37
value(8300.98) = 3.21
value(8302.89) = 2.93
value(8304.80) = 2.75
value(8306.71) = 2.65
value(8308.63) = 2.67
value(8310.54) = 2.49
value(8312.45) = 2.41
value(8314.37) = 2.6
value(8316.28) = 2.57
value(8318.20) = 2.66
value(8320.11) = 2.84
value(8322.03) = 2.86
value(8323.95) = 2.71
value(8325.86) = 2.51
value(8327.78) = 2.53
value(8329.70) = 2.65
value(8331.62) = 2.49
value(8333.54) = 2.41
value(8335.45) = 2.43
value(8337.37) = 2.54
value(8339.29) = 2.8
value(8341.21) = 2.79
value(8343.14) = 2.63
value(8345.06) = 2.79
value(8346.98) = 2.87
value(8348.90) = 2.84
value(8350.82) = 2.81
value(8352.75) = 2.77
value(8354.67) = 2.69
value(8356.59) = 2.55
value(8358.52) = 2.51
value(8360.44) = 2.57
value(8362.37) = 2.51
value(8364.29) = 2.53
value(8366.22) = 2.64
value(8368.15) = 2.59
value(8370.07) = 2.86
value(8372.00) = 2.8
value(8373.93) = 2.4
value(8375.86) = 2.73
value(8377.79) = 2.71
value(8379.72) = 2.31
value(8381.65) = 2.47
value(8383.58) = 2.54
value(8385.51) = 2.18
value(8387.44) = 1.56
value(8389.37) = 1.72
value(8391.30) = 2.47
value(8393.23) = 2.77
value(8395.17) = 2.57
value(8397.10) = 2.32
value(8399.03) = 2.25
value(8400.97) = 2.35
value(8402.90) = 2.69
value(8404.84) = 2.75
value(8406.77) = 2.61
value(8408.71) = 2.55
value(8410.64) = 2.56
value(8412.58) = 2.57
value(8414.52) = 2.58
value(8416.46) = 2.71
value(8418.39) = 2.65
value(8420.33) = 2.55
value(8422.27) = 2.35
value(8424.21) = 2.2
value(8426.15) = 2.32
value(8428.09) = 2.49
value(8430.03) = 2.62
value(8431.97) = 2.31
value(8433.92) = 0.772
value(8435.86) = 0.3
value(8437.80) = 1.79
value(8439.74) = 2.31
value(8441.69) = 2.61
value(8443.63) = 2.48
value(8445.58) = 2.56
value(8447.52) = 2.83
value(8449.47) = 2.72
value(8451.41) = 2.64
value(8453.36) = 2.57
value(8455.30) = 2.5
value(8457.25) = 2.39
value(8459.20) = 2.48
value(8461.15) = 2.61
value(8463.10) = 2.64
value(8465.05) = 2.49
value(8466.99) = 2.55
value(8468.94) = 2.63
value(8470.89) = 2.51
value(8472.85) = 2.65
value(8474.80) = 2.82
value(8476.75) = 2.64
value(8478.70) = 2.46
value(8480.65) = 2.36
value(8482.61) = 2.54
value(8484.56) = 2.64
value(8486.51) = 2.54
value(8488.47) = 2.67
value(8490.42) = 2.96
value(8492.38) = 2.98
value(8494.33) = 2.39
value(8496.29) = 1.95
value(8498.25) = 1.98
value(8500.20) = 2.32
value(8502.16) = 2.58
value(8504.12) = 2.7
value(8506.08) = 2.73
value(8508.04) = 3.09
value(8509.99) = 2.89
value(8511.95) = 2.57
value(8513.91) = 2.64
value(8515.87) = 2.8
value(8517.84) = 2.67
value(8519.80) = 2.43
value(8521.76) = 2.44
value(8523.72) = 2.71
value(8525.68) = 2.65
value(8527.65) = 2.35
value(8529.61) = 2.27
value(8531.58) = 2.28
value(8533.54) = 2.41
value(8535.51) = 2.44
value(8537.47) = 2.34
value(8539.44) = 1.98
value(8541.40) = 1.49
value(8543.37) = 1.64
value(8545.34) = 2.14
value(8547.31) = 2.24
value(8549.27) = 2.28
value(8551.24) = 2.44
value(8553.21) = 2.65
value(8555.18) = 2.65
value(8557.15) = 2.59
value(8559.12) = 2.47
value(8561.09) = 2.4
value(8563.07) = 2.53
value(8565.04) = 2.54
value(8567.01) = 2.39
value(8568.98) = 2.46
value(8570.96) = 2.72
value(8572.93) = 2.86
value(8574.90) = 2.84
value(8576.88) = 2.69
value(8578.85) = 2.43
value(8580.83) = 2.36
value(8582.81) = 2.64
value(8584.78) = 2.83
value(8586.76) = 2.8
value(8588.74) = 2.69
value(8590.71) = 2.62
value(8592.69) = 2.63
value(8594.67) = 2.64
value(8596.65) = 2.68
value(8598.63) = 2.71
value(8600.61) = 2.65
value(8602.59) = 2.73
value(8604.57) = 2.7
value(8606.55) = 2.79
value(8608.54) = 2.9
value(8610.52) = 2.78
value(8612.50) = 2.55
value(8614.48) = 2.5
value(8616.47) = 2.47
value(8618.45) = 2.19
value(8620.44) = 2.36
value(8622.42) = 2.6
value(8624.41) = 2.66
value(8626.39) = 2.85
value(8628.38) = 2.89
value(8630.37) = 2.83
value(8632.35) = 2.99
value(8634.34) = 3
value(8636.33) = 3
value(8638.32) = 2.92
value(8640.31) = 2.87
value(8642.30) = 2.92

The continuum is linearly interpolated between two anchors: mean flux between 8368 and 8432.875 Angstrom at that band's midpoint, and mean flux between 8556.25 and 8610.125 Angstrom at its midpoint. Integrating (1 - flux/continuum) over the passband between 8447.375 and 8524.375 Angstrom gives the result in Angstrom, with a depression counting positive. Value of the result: -1.1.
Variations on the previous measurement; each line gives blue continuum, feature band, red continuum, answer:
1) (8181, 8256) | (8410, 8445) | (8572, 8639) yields 6.41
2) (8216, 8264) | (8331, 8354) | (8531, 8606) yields 0.34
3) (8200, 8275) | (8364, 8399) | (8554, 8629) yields 3.67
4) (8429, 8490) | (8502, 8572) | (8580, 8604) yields 2.74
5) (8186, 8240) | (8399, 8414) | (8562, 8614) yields 0.78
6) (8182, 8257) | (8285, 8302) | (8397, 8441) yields -2.53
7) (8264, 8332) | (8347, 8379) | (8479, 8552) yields 0.28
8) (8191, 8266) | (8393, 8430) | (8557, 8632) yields 2.59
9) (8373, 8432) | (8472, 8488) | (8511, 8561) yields -1.15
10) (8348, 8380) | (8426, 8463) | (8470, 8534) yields 4.41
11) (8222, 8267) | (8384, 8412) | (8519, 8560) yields 2.08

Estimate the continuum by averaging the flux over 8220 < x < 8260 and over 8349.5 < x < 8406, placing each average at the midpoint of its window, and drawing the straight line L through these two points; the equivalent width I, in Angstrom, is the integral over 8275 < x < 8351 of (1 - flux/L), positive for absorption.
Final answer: -2.1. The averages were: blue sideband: 2.85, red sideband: 2.51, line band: 2.74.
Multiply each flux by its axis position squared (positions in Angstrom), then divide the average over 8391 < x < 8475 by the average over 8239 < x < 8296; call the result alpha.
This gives 0.89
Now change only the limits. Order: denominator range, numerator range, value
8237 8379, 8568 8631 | 1.03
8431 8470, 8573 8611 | 1.20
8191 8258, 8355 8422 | 0.94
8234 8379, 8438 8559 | 0.95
